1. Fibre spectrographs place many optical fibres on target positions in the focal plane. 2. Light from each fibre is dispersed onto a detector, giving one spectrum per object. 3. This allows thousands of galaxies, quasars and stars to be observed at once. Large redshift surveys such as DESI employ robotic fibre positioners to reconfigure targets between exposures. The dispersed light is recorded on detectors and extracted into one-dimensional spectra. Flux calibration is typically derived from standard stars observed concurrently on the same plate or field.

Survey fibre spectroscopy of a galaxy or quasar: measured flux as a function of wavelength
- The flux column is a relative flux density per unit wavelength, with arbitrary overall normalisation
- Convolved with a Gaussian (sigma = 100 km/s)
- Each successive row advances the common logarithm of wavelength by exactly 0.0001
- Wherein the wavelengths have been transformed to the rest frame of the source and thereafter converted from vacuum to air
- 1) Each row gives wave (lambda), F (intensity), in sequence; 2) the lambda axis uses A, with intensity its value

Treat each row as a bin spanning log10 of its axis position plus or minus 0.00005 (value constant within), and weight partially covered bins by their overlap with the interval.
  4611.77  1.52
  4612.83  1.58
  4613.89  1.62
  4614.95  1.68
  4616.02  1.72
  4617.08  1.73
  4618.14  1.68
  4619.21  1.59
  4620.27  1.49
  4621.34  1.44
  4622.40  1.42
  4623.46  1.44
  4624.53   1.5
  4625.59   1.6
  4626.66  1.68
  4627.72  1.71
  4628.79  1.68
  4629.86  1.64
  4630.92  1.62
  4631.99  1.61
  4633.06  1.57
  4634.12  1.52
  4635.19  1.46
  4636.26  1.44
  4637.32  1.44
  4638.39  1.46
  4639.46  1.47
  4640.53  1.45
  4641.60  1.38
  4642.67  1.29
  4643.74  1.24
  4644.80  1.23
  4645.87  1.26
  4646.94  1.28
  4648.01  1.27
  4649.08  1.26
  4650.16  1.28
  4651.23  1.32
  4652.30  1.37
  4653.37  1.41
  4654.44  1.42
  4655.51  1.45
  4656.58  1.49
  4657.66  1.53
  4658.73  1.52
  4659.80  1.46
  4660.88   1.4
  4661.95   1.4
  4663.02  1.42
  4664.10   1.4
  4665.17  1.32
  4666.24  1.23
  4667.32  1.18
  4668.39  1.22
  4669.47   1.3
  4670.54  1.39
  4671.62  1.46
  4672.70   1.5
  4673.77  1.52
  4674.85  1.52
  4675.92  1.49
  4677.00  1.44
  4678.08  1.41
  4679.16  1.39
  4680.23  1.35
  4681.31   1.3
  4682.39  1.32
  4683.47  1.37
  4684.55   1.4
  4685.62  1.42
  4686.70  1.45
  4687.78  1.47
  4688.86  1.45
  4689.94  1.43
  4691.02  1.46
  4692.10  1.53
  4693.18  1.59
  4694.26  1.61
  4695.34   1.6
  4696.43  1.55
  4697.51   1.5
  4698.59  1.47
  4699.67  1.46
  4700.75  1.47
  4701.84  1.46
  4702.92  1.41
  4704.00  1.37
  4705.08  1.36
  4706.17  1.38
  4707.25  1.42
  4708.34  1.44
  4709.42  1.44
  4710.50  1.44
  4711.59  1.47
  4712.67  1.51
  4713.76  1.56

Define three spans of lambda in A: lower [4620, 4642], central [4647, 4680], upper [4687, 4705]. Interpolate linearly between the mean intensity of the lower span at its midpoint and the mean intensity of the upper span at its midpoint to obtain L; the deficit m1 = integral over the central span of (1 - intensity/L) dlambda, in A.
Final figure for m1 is 2.52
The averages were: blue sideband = 1.53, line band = 1.39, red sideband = 1.49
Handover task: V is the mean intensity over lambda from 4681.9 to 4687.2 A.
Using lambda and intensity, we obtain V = 1.39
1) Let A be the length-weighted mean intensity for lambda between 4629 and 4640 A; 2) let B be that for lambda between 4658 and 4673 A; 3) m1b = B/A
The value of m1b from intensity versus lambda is 0.90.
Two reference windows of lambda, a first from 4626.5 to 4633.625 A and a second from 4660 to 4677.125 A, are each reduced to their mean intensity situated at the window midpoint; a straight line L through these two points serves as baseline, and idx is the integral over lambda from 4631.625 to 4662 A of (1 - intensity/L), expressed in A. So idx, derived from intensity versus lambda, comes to 2.5 A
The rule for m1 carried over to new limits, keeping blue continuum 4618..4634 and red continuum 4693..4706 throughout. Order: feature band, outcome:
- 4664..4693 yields 2.1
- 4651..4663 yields 0.8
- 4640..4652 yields 1.9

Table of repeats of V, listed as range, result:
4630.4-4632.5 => 1.61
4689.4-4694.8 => 1.52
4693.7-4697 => 1.58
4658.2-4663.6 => 1.44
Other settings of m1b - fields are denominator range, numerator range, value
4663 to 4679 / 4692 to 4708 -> 1.07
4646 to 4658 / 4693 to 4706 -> 1.09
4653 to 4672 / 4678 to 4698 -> 1.05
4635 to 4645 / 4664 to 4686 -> 0.99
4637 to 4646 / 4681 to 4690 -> 1.03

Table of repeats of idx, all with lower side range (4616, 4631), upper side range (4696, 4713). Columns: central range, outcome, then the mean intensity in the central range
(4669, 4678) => 0.3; 1.45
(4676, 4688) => 0.7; 1.39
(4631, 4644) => 0.9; 1.45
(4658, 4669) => 1.2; 1.36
